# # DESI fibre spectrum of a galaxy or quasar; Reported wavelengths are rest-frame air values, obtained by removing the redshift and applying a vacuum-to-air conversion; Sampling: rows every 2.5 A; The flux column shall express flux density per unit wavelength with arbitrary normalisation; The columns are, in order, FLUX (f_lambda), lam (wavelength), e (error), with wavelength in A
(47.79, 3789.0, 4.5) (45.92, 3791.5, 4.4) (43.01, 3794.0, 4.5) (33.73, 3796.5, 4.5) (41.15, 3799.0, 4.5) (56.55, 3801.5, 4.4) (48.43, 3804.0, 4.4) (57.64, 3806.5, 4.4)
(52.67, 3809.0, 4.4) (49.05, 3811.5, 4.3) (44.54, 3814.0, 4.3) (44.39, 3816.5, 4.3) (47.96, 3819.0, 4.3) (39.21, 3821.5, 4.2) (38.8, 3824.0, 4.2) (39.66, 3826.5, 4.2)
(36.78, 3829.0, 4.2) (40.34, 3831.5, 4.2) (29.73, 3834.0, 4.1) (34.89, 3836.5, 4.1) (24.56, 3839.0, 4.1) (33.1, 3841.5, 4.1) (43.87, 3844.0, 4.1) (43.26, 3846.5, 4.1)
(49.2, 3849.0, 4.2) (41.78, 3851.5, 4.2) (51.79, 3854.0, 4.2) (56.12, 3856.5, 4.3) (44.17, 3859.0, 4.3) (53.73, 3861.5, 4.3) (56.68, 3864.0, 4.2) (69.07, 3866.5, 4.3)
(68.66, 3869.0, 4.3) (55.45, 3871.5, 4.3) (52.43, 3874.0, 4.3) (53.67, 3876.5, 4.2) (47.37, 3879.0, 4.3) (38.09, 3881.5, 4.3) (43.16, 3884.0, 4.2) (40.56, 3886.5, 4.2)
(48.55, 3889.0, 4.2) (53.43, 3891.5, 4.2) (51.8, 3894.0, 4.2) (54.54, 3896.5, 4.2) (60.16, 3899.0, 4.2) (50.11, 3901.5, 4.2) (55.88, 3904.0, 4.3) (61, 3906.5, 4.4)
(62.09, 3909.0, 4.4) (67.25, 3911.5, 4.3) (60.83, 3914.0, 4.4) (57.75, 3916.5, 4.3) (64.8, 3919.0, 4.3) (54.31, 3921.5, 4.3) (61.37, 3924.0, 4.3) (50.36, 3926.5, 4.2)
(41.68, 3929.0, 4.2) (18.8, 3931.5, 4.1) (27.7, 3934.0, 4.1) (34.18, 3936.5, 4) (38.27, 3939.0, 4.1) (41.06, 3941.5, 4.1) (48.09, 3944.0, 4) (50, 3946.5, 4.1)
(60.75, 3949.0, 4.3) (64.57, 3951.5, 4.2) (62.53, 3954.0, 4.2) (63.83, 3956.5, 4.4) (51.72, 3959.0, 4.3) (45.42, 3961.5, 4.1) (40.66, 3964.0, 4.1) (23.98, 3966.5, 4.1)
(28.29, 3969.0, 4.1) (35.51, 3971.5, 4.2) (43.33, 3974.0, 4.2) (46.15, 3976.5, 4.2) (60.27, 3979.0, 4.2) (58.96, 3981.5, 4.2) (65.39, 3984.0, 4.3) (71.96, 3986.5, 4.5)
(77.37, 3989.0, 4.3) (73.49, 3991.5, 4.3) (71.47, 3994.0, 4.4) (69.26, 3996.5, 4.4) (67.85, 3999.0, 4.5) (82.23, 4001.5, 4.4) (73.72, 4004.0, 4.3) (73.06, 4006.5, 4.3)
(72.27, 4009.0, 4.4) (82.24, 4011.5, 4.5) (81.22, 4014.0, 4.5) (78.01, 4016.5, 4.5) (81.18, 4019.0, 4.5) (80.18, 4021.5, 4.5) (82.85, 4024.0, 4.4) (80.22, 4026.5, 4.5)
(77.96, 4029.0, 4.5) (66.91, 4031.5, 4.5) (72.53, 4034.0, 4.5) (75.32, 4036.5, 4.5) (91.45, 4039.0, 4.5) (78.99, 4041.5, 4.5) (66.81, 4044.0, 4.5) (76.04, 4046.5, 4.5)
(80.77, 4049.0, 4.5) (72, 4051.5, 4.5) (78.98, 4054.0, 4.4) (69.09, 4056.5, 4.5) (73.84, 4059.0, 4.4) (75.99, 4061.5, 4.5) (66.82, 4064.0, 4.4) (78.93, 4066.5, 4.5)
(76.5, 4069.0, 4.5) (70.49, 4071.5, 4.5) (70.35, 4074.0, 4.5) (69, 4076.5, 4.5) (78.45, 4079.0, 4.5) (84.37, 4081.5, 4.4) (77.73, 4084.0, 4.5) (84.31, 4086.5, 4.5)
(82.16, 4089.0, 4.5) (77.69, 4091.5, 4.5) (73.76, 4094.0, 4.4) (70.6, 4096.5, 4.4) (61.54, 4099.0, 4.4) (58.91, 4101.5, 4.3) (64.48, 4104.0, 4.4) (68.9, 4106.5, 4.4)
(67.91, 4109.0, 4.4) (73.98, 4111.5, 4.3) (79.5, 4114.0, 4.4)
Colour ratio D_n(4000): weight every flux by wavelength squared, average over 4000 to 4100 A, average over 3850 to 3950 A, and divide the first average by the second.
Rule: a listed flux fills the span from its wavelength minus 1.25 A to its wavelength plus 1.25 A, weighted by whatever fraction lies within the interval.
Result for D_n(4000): 1.61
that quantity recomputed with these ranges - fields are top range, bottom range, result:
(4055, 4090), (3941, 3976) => 1.69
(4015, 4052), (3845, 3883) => 1.63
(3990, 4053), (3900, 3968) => 1.59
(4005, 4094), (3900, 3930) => 1.43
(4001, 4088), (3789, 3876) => 1.84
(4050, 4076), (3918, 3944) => 1.81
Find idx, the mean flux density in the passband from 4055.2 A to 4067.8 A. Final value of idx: 73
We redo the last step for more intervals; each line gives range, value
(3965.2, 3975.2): 32.8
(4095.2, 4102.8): 63.8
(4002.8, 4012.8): 75.4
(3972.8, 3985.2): 54.8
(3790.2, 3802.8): 44.1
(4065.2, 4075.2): 74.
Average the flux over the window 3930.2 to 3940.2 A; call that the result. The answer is 29.8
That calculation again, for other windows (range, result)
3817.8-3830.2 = 40.5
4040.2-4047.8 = 74.1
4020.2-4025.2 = 81.5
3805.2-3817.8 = 49.6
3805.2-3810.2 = 55.1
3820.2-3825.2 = 39.1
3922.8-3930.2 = 51.1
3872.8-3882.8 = 47.8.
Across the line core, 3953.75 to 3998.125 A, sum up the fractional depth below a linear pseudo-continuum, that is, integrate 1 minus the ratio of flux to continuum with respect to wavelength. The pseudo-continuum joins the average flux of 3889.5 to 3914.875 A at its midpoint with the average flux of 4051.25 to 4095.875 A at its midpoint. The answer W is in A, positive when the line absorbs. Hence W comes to 7.1 A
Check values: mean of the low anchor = 57.4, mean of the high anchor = 75.6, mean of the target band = 54.9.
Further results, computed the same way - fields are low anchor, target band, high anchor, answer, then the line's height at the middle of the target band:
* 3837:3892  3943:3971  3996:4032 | 7.24 A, 66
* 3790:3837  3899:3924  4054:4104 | -2.21 A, 54.6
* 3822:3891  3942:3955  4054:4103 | 0.29 A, 57.4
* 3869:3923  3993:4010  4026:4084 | -1.15 A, 68.2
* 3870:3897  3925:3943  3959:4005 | 5.65 A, 53.3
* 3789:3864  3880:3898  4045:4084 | 1.65 A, 52.1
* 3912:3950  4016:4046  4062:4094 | -4.75 A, 67.1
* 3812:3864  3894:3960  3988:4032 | 7.87 A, 59.9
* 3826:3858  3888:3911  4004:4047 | -1.62 A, 52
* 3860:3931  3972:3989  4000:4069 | 2.49 A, 68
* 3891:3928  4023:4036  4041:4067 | -0.84 A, 71.3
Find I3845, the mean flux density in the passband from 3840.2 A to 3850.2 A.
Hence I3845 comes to 42.2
